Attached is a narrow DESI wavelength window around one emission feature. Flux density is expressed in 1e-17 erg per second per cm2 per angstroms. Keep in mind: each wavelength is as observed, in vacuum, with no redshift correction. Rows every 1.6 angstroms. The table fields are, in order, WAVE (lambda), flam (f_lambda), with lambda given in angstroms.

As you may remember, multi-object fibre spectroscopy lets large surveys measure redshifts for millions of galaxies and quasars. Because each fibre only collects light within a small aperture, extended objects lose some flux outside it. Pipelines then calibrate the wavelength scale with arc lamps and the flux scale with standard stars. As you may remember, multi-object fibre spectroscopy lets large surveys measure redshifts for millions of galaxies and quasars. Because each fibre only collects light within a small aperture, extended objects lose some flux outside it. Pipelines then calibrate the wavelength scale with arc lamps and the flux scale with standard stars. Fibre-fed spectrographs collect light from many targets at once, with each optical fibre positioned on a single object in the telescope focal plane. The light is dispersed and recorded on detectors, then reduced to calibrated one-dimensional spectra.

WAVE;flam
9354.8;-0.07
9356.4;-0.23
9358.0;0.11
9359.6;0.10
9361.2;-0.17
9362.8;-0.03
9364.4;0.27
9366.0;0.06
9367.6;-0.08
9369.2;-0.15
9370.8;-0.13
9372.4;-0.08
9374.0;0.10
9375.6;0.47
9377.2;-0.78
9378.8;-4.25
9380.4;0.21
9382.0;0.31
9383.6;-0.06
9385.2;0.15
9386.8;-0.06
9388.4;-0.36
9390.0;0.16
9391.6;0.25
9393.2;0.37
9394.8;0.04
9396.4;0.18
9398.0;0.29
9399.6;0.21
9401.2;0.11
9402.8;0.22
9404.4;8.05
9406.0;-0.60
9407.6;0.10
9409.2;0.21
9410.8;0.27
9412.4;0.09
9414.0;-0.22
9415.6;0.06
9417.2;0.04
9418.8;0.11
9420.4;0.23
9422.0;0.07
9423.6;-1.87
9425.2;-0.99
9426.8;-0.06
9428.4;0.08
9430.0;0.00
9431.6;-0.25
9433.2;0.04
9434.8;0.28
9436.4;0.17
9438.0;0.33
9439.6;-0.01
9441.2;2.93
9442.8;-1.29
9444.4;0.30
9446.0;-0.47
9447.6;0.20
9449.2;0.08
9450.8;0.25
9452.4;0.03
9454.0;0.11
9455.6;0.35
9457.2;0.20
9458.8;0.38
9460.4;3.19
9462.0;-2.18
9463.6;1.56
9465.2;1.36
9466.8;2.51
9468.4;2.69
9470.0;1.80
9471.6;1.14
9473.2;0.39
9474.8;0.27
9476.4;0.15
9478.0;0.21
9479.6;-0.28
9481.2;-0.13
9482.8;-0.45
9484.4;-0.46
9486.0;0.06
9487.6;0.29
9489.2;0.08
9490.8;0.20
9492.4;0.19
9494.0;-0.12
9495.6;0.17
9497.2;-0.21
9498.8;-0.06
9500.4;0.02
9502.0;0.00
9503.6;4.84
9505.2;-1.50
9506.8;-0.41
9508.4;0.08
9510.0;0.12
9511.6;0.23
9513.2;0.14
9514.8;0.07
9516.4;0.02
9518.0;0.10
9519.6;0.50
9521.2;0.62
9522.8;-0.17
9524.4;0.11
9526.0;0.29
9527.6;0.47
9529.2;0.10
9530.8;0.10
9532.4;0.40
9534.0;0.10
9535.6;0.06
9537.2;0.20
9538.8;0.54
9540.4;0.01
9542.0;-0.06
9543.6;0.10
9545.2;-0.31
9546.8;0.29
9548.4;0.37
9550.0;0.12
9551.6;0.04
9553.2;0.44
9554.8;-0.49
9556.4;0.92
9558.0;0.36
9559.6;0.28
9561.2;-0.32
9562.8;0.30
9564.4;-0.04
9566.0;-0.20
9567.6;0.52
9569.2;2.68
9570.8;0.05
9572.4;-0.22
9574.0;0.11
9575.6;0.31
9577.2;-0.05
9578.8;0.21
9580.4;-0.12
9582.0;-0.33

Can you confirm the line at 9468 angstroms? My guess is H-beta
